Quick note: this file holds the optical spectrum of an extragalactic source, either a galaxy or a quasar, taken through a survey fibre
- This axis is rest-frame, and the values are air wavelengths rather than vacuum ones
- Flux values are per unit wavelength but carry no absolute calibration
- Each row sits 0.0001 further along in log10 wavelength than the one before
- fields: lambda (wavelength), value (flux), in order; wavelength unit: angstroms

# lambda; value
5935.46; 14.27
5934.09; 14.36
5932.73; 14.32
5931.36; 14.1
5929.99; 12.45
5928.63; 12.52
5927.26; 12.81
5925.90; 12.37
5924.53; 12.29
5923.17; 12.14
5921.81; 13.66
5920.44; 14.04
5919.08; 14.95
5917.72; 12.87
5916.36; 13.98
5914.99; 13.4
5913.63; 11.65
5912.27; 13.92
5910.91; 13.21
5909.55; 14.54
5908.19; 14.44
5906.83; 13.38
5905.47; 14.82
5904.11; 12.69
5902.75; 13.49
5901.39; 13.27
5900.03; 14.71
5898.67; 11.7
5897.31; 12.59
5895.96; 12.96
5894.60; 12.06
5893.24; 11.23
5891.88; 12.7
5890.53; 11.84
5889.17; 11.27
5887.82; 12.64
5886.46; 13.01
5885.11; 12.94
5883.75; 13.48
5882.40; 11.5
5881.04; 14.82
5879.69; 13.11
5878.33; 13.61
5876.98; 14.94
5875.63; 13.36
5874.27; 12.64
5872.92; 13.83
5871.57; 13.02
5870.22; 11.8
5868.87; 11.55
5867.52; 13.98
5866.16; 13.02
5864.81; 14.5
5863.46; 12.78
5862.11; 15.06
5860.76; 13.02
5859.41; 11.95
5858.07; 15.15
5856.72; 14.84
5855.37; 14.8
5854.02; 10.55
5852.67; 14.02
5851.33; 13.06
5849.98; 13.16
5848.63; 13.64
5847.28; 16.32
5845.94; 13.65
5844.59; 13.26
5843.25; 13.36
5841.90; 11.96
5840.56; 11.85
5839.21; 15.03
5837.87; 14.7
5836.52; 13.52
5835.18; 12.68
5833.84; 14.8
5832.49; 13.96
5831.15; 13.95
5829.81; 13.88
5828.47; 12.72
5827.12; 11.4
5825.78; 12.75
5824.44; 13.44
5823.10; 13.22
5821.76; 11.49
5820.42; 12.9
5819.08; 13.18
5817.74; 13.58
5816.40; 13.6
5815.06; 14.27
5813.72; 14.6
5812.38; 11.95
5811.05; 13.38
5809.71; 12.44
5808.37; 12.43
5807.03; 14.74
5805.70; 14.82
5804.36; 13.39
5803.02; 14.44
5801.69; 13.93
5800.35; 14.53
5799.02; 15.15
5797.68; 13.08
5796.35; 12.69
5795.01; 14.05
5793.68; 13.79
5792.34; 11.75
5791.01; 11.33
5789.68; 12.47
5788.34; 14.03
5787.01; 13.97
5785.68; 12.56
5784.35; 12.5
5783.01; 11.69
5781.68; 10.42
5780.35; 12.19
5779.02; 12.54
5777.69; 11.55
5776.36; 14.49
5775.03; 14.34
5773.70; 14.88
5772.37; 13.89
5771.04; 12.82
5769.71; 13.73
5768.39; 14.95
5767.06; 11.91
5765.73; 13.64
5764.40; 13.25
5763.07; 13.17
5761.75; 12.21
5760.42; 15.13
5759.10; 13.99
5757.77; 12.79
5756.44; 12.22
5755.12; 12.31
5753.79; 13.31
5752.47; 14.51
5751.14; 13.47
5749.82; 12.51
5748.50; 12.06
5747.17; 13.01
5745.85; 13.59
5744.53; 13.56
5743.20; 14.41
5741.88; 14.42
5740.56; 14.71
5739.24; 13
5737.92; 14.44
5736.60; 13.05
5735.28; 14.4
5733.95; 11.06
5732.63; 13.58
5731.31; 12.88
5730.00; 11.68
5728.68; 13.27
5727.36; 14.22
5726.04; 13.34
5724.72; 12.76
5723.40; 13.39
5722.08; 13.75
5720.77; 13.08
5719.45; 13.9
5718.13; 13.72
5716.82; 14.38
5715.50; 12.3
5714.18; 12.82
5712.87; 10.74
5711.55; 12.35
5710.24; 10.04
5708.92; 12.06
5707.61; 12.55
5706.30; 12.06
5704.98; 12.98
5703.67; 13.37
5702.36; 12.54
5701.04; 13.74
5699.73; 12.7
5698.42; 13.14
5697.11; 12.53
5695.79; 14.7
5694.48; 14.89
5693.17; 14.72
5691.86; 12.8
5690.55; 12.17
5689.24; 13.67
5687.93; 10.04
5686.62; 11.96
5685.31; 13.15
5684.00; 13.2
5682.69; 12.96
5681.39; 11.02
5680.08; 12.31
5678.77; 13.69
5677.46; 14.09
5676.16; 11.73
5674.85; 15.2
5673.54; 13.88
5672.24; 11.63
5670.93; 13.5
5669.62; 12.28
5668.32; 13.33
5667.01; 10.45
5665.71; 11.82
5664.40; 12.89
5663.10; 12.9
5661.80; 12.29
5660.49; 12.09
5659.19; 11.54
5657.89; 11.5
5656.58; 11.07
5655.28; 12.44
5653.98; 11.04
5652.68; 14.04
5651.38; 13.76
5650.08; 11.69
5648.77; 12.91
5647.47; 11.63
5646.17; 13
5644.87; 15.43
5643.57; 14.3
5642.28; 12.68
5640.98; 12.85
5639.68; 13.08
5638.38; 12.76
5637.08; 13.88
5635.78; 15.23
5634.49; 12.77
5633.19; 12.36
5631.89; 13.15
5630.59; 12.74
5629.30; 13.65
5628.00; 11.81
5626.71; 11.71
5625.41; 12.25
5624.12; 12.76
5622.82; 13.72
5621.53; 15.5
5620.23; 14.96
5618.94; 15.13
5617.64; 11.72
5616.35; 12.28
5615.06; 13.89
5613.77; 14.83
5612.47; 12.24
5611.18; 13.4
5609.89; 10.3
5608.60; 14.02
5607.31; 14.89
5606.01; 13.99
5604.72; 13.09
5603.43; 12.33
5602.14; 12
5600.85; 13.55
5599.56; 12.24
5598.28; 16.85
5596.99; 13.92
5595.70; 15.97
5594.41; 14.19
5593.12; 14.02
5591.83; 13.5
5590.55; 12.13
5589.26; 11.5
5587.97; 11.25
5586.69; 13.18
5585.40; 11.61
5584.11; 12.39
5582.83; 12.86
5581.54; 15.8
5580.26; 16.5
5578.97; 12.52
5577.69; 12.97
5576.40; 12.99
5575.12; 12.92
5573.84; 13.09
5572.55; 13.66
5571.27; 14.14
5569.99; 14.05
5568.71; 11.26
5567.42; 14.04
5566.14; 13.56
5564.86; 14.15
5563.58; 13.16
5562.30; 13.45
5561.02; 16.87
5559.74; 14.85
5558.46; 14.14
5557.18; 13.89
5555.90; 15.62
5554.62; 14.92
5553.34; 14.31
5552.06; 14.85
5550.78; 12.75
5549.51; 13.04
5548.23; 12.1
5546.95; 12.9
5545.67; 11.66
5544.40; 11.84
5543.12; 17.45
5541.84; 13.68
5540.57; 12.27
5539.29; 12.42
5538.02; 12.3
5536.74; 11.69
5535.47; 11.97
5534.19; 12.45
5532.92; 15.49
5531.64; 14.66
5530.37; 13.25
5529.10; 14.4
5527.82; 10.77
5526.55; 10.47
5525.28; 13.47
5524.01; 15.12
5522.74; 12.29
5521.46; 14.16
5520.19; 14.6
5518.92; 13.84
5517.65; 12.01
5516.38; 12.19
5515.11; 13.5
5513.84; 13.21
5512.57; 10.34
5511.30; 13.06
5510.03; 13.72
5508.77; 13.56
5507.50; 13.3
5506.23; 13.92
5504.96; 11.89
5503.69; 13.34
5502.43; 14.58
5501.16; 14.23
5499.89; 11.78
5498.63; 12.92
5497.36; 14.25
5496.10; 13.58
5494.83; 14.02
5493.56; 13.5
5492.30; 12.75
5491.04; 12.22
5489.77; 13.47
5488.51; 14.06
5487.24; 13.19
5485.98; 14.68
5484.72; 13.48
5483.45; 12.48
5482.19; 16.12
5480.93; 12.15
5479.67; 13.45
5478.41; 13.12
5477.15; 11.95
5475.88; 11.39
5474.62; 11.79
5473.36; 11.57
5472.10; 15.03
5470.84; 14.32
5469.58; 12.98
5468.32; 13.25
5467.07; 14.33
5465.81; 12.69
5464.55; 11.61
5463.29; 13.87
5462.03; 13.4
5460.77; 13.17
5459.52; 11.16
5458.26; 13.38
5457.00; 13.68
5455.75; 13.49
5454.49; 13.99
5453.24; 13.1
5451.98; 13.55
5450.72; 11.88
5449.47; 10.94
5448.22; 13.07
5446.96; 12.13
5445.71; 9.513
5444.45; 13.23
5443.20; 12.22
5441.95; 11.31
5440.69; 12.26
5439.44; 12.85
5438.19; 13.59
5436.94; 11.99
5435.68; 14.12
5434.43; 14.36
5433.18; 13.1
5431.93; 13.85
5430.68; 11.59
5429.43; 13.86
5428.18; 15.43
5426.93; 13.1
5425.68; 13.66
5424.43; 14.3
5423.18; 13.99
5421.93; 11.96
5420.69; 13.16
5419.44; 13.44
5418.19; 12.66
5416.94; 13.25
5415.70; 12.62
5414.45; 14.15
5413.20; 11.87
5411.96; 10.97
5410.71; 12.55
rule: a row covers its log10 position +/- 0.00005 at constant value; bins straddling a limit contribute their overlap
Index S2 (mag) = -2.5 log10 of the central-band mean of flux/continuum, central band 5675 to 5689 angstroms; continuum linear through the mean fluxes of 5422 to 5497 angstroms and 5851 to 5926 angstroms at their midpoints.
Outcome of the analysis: 0.050 mag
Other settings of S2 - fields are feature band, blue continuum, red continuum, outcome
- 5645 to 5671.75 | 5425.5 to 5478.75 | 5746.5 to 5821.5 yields 0.06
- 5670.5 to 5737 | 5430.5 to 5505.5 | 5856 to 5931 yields 0.01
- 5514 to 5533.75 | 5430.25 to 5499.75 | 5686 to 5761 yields -0.03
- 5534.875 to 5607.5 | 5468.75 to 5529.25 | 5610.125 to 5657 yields -0.03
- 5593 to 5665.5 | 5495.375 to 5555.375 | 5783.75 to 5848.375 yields 0.01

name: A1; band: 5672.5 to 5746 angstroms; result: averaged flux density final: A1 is 13.1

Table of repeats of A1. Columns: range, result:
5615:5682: 12.9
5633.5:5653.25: 13.3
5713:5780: 13.3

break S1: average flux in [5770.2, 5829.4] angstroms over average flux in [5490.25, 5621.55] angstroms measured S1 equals 1.0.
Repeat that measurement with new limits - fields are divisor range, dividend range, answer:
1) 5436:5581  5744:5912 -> 1.00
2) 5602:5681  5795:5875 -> 1.04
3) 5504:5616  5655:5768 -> 0.97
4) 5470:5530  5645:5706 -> 0.97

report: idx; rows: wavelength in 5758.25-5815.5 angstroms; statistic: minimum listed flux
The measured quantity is 10.42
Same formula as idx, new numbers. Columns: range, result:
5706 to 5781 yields 10.04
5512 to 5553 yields 10.34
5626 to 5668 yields 10.45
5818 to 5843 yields 11.4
